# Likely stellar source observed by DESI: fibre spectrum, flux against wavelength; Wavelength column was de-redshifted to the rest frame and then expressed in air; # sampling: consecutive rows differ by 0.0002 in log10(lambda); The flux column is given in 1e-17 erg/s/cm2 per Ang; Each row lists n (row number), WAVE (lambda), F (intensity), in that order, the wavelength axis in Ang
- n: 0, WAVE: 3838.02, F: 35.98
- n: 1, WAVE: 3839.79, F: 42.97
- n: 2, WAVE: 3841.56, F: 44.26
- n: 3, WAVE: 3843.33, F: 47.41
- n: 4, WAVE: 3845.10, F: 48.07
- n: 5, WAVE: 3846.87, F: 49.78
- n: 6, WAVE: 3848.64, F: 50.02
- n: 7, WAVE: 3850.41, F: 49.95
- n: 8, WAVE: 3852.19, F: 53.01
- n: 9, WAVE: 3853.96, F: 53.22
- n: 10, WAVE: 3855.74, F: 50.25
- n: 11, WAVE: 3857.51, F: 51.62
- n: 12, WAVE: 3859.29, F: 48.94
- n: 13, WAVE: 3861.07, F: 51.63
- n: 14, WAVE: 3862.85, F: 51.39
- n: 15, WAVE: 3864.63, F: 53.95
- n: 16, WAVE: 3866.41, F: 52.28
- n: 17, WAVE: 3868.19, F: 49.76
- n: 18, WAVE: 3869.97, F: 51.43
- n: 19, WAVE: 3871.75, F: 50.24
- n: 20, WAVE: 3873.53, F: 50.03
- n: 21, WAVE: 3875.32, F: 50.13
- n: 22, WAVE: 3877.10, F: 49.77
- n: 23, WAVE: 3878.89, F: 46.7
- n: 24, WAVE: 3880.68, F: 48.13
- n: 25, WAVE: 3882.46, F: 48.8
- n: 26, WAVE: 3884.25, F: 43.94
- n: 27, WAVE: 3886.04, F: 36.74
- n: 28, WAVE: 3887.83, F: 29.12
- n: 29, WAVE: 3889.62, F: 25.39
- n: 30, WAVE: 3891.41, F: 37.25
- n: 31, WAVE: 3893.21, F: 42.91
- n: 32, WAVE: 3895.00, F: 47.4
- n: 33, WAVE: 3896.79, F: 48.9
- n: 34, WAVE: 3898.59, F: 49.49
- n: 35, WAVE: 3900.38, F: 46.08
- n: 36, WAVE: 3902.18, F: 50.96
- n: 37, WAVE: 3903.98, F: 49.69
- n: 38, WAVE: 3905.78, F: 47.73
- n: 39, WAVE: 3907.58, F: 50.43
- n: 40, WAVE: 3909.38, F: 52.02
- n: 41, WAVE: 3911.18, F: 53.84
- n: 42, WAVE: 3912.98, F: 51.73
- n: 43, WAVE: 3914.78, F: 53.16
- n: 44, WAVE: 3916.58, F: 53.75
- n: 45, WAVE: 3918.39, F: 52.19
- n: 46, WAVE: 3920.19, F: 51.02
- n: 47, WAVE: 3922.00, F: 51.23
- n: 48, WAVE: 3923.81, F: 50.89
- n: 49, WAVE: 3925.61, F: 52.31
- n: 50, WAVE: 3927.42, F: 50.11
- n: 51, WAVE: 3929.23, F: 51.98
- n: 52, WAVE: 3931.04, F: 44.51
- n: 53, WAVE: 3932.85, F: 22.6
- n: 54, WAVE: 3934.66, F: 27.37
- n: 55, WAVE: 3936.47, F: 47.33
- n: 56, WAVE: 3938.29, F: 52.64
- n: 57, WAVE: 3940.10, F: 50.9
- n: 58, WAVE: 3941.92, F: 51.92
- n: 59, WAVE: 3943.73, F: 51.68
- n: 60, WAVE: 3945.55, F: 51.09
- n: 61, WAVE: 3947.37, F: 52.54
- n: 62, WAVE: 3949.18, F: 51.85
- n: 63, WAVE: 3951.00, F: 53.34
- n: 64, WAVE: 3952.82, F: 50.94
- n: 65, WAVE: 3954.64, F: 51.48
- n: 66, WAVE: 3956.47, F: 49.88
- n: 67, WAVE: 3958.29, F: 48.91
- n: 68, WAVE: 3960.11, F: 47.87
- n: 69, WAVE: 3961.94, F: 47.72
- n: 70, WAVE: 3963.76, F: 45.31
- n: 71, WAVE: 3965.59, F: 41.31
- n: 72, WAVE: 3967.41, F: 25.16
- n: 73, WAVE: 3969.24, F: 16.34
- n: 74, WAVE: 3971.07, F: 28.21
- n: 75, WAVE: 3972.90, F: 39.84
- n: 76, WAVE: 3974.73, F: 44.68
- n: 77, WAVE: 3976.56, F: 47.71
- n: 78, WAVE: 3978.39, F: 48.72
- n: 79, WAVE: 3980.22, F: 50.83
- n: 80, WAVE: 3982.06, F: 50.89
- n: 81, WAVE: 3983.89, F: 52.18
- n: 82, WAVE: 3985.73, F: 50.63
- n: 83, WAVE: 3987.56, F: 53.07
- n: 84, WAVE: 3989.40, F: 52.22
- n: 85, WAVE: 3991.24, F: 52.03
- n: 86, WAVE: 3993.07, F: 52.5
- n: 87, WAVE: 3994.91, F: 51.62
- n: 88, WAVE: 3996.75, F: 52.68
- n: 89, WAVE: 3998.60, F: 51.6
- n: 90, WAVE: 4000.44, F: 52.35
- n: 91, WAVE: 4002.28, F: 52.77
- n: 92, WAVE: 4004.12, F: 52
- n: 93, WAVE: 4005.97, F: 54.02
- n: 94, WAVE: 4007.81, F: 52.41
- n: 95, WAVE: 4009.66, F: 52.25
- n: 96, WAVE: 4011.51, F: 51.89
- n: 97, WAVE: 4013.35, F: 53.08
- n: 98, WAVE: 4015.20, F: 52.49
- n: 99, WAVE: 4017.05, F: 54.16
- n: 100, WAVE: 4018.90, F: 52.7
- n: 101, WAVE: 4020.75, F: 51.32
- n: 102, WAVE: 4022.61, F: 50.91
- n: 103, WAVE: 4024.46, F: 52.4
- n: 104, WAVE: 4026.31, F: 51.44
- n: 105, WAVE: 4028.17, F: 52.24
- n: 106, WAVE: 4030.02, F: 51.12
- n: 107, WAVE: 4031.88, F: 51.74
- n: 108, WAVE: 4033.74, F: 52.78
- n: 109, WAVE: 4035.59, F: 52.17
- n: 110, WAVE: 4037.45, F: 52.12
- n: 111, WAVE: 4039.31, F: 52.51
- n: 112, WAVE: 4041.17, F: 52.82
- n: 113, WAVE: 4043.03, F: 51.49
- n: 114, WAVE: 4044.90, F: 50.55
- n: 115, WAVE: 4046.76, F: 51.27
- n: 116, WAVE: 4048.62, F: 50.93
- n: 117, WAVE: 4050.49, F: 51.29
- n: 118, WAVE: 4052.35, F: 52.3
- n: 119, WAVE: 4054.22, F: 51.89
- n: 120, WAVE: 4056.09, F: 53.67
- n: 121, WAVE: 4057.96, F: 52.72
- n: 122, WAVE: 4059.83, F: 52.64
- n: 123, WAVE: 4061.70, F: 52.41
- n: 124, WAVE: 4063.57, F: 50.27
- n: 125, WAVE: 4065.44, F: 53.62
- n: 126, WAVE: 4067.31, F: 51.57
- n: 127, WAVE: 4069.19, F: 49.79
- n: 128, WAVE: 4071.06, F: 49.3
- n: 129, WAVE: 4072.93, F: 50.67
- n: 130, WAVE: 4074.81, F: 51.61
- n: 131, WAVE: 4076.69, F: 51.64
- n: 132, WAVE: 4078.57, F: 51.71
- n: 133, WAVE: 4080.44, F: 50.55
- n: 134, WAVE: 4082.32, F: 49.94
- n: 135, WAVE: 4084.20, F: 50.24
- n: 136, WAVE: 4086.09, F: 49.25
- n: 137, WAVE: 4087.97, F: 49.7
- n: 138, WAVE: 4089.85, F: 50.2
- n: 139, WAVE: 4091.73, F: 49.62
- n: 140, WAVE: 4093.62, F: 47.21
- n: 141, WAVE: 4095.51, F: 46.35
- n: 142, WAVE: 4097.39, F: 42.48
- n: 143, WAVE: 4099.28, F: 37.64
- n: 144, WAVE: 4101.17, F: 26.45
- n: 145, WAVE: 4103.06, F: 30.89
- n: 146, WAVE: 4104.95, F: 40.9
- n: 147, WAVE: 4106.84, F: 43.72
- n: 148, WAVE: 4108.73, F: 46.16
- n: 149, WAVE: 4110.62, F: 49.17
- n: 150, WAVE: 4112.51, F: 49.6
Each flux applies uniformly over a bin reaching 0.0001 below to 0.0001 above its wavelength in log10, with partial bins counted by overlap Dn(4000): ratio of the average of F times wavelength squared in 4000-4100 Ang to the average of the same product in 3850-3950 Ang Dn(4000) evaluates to 1.1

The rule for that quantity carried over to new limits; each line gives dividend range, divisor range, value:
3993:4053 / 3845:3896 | 1.19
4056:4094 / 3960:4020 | 1.10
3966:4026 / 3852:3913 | 1.08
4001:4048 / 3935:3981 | 1.18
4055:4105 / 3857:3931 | 1.09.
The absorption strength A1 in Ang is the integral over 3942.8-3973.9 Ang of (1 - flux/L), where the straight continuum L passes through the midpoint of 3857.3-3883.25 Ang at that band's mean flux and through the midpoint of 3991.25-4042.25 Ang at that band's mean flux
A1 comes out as 4.33 Ang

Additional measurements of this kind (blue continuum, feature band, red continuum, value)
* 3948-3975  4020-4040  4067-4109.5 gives -3.2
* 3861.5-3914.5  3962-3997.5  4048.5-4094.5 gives 2.9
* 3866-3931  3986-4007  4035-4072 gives -0.8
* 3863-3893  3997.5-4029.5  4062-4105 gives -4.0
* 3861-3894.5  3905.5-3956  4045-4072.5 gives -2.1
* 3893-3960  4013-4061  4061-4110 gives -4.4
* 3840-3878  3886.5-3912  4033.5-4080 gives 2.8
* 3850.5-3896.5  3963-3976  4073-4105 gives 3.3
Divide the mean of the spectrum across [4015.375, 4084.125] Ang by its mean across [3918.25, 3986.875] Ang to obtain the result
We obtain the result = 1.12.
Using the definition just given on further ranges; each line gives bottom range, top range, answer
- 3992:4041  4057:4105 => 0.91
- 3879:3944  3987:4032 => 1.12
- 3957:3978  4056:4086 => 1.29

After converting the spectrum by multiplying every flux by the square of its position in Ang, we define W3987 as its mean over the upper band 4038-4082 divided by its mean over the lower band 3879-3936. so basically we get 1.2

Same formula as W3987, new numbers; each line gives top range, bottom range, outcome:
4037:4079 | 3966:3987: 1.29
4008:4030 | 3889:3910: 1.21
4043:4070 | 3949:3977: 1.27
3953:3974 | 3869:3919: 0.89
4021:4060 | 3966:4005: 1.15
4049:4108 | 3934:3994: 1.09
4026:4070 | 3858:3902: 1.22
